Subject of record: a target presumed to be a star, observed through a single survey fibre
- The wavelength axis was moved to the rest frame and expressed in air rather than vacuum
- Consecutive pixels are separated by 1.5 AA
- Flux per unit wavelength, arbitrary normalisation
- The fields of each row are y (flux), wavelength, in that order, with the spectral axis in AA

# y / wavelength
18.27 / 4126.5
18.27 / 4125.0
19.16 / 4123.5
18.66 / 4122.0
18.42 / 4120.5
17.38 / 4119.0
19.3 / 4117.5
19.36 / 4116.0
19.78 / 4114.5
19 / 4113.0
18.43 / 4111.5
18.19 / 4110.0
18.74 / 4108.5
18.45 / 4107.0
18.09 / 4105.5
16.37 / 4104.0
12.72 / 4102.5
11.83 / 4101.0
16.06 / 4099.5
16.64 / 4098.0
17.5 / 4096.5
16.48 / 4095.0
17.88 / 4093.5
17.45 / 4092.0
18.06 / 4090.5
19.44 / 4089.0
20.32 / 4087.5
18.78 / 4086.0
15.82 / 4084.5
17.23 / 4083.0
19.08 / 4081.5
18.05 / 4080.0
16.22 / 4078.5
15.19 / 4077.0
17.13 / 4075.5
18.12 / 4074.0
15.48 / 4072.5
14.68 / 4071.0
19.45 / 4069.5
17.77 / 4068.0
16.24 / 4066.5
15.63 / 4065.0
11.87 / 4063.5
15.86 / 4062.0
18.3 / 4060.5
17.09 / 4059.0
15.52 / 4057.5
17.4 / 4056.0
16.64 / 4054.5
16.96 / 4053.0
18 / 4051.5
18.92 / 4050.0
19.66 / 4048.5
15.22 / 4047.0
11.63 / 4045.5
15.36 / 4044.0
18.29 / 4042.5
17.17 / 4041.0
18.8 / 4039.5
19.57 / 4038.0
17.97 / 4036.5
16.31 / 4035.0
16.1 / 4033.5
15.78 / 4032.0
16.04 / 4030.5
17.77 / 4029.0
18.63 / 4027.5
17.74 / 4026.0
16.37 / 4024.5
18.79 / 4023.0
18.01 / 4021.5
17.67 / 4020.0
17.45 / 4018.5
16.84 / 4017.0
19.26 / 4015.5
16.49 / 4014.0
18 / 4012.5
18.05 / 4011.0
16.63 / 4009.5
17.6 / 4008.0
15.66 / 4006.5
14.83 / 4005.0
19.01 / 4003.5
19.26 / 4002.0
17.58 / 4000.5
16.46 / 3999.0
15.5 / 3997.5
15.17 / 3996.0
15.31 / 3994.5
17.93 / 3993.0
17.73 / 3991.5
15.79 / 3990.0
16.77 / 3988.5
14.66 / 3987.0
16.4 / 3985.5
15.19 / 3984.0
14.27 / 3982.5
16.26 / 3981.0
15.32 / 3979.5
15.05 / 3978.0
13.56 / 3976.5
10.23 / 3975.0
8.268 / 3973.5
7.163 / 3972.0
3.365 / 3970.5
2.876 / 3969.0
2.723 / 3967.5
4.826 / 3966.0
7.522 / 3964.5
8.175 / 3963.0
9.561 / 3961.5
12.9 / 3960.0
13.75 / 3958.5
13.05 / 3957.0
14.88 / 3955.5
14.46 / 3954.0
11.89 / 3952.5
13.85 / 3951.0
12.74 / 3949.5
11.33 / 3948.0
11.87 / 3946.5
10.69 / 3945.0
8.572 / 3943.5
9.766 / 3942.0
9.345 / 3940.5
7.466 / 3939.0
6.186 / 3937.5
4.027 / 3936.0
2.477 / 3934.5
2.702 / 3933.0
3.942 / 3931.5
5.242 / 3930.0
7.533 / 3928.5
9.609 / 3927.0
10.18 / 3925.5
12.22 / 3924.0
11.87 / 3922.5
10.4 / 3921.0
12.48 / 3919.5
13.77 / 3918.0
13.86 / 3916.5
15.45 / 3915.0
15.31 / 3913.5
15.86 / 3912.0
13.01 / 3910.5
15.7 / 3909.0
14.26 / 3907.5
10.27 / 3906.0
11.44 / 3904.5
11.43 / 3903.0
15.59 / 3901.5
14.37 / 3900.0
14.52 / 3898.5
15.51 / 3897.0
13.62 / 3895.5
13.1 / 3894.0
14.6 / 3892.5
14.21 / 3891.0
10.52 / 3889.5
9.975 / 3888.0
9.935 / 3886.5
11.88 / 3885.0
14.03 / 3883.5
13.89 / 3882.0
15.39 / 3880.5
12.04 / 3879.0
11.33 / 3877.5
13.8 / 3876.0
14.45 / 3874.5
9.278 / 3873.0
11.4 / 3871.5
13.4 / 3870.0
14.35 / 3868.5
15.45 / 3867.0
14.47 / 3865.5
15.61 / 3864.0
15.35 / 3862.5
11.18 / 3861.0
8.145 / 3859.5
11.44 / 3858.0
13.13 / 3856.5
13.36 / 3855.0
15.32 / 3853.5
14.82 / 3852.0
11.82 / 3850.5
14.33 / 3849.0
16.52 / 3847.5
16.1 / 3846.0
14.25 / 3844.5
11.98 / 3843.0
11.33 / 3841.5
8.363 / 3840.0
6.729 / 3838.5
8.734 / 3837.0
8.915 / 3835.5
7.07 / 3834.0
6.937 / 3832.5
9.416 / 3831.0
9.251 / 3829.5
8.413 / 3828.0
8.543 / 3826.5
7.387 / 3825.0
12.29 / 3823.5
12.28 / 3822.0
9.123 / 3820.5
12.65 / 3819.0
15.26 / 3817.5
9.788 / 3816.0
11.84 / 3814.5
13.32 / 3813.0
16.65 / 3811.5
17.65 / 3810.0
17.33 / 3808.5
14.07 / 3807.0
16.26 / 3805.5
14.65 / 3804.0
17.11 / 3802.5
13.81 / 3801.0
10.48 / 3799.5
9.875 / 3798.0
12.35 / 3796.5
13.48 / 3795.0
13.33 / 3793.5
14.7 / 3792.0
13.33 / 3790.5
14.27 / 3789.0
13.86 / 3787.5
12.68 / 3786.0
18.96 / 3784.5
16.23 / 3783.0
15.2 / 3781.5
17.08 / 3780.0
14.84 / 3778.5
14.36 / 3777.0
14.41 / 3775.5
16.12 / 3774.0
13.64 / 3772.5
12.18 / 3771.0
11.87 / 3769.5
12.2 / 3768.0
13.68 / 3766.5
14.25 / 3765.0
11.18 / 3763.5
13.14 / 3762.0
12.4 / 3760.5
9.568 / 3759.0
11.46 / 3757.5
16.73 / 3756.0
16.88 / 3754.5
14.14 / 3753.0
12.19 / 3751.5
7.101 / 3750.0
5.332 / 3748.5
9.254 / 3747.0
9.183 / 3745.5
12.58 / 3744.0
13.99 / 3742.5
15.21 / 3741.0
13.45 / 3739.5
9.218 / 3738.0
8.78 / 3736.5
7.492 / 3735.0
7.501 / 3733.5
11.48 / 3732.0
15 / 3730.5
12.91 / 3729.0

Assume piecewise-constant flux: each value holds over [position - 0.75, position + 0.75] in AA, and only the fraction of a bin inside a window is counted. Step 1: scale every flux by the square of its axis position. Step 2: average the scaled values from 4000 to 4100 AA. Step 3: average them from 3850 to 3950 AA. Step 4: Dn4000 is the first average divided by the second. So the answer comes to 1.57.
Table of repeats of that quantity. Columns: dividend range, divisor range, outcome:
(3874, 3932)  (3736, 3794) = 1.03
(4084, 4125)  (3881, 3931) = 1.56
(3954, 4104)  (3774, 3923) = 1.32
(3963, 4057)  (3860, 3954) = 1.38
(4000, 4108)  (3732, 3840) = 1.59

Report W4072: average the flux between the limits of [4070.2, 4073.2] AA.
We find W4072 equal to 15.1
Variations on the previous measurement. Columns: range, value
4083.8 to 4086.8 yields 17.4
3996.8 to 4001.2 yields 16.5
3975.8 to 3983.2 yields 14.9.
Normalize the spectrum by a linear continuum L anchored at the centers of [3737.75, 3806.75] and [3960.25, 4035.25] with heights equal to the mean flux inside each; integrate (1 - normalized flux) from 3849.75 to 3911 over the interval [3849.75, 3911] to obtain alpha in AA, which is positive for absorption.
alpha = 3.5 AA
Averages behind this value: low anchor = 13.3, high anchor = 14.6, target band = 13.1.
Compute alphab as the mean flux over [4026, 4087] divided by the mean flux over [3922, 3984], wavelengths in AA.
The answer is 1.8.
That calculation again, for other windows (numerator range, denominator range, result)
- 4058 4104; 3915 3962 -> 1.64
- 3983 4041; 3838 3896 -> 1.33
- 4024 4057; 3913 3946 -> 1.86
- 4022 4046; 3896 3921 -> 1.24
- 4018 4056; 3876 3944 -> 1.52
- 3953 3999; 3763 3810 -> 0.87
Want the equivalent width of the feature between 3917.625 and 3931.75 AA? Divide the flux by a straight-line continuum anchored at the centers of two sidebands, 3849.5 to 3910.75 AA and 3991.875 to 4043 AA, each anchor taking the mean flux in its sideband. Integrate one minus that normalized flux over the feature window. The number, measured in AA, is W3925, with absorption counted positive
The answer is 4.51 AA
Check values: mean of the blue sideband 13.1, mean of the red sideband 17.3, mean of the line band 9.82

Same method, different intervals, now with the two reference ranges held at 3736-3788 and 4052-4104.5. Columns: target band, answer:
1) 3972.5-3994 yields 1.2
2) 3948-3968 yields 5.7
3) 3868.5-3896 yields 3.4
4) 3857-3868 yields 0.8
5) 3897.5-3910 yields 1.0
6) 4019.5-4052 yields -2.1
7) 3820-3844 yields 8.0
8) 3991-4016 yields -1.9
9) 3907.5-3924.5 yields 1.3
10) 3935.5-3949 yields 5.5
